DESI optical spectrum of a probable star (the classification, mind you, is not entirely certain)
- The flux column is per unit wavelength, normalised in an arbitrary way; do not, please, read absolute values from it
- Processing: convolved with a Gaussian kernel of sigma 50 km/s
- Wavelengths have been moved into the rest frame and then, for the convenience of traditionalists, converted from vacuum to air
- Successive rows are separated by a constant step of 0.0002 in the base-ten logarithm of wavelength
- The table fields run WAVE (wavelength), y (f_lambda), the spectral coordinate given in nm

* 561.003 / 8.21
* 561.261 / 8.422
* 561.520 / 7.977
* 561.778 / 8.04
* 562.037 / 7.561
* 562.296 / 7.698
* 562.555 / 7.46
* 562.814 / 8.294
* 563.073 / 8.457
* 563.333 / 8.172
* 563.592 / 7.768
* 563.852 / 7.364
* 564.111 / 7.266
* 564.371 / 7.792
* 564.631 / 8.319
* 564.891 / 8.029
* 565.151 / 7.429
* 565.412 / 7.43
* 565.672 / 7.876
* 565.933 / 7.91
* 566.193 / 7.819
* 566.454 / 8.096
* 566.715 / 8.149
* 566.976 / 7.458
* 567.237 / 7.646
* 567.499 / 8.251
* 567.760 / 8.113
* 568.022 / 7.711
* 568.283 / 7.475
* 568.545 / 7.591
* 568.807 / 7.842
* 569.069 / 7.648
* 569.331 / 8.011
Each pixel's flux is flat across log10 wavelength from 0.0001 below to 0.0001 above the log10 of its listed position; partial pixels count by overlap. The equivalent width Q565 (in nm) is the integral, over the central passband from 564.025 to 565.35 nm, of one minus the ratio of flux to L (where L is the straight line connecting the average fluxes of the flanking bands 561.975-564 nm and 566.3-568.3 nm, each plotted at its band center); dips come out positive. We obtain 0.02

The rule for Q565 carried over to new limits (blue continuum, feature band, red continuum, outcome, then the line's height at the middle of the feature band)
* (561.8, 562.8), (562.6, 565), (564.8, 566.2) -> -0.06 nm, 7.72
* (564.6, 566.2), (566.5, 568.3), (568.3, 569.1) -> -0.03 nm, 7.72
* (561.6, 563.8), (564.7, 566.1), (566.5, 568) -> 0.03 nm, 7.91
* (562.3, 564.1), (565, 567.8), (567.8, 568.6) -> -0.04 nm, 7.73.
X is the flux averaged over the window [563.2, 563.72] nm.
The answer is 7.97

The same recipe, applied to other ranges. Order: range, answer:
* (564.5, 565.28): 7.93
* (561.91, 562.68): 7.57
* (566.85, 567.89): 7.87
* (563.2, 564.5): 7.67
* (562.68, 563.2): 8.37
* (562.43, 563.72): 8.03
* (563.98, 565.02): 7.86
